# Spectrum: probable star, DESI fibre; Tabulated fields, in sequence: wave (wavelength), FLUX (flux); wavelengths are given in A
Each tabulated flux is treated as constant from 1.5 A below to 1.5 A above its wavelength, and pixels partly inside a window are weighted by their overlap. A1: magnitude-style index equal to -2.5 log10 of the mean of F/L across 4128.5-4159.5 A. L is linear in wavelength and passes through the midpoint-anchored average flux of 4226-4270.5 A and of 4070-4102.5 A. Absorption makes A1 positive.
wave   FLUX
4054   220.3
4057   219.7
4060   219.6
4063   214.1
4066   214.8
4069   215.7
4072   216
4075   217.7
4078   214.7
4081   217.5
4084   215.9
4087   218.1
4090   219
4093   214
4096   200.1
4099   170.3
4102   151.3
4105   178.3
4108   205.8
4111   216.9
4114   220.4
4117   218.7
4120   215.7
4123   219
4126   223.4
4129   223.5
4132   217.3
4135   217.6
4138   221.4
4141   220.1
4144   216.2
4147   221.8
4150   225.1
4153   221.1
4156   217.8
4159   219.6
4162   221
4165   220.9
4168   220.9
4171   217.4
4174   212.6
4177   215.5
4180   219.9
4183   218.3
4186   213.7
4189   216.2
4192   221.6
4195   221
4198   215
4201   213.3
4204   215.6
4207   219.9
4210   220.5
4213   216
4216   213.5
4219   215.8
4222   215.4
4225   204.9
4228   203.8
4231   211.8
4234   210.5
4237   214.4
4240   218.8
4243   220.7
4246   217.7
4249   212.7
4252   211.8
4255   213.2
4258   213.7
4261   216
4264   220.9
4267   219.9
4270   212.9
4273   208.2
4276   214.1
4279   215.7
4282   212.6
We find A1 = -0.05 mag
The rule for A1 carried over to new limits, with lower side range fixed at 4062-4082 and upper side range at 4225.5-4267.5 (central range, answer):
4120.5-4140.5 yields -0.024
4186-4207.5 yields -0.012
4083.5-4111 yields 0.096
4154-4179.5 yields -0.017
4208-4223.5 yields -0.009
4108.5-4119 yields -0.009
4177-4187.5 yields -0.011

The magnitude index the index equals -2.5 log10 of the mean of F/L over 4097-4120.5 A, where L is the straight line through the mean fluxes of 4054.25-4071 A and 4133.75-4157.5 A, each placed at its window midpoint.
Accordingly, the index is 0.117 mag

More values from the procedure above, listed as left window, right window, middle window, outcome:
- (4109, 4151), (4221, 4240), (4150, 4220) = -0.016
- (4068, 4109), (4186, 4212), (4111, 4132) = -0.060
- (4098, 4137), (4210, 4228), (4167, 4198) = -0.035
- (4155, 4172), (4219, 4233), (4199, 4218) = -0.020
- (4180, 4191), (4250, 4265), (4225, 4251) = 0.011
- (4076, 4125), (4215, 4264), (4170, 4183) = -0.032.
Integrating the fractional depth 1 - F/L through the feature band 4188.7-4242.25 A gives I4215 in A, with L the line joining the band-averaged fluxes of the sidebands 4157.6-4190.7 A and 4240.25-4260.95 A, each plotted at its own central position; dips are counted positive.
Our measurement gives 0.4 A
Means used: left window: 218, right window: 215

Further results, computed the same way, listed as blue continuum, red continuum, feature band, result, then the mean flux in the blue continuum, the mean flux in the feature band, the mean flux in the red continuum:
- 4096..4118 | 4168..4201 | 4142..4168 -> -1.5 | 194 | 220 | 217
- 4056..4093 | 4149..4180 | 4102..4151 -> 0.9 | 217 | 214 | 219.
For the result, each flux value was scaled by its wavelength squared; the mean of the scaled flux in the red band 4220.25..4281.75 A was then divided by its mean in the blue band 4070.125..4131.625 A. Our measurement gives 1.1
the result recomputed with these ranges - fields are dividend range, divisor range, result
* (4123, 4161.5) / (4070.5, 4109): 1.11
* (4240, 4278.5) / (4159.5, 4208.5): 1.02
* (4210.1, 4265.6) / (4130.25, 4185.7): 1.02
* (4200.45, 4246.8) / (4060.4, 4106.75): 1.12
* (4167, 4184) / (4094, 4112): 1.20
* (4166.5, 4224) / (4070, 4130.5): 1.09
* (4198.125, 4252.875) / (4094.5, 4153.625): 1.07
